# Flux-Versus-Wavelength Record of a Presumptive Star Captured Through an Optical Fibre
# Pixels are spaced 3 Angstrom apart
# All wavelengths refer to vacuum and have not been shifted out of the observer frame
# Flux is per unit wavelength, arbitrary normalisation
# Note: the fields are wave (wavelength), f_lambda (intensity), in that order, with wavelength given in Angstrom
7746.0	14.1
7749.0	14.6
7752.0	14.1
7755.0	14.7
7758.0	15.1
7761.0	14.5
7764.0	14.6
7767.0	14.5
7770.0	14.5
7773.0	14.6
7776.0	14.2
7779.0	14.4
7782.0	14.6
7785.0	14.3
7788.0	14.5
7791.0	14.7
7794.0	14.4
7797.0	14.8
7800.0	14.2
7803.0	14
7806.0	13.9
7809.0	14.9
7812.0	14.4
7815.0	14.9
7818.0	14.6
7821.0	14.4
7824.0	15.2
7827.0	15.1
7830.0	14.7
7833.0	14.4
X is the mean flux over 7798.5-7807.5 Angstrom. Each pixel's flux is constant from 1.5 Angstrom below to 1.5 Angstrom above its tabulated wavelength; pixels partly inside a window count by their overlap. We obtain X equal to 14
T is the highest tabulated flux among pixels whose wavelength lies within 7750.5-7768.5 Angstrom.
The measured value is 15.1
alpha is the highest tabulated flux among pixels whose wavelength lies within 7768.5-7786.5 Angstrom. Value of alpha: 14.6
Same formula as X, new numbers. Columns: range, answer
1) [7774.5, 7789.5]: 14.4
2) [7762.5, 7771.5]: 14.5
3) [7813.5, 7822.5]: 14.6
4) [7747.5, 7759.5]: 14.6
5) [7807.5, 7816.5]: 14.7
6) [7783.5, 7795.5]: 14.5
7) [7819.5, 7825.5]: 14.8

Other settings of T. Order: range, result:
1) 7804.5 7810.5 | 14.9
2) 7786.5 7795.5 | 14.7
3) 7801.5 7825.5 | 15.2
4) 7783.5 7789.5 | 14.5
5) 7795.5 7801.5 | 14.8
